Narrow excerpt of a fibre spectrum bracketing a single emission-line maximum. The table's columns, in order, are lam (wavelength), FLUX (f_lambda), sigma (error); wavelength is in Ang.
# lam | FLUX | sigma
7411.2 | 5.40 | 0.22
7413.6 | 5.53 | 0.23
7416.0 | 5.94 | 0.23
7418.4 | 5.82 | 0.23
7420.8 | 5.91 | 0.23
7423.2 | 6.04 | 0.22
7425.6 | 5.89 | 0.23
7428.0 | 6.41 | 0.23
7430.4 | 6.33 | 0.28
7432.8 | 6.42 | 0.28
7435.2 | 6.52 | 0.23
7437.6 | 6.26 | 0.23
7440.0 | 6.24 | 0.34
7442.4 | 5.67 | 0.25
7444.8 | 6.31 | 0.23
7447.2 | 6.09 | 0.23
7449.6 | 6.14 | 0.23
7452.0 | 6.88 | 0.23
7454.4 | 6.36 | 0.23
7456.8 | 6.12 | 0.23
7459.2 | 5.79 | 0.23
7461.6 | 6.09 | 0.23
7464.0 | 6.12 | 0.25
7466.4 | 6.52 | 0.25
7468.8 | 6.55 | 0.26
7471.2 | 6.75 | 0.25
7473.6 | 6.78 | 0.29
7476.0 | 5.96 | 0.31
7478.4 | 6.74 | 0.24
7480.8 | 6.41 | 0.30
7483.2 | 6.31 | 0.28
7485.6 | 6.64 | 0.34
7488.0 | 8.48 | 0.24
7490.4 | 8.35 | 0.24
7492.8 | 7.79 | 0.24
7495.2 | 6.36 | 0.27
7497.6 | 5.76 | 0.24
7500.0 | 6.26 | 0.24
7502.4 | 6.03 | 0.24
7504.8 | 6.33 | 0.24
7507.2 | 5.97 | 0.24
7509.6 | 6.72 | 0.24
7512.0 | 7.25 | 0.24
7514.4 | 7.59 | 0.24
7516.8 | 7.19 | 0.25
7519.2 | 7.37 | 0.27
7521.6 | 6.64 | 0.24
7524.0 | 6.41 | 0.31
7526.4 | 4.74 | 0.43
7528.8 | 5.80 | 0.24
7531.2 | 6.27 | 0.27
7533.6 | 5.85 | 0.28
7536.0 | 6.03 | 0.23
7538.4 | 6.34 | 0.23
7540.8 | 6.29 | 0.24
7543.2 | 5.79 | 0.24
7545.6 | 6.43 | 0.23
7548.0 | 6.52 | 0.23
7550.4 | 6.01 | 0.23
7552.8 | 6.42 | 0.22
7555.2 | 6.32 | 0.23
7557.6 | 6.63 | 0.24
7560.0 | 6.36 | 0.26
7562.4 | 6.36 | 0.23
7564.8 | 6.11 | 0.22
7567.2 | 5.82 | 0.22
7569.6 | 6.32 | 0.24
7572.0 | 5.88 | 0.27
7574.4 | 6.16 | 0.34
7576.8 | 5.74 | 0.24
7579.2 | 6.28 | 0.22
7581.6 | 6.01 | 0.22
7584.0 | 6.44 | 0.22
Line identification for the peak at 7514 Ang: [N II] 6583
